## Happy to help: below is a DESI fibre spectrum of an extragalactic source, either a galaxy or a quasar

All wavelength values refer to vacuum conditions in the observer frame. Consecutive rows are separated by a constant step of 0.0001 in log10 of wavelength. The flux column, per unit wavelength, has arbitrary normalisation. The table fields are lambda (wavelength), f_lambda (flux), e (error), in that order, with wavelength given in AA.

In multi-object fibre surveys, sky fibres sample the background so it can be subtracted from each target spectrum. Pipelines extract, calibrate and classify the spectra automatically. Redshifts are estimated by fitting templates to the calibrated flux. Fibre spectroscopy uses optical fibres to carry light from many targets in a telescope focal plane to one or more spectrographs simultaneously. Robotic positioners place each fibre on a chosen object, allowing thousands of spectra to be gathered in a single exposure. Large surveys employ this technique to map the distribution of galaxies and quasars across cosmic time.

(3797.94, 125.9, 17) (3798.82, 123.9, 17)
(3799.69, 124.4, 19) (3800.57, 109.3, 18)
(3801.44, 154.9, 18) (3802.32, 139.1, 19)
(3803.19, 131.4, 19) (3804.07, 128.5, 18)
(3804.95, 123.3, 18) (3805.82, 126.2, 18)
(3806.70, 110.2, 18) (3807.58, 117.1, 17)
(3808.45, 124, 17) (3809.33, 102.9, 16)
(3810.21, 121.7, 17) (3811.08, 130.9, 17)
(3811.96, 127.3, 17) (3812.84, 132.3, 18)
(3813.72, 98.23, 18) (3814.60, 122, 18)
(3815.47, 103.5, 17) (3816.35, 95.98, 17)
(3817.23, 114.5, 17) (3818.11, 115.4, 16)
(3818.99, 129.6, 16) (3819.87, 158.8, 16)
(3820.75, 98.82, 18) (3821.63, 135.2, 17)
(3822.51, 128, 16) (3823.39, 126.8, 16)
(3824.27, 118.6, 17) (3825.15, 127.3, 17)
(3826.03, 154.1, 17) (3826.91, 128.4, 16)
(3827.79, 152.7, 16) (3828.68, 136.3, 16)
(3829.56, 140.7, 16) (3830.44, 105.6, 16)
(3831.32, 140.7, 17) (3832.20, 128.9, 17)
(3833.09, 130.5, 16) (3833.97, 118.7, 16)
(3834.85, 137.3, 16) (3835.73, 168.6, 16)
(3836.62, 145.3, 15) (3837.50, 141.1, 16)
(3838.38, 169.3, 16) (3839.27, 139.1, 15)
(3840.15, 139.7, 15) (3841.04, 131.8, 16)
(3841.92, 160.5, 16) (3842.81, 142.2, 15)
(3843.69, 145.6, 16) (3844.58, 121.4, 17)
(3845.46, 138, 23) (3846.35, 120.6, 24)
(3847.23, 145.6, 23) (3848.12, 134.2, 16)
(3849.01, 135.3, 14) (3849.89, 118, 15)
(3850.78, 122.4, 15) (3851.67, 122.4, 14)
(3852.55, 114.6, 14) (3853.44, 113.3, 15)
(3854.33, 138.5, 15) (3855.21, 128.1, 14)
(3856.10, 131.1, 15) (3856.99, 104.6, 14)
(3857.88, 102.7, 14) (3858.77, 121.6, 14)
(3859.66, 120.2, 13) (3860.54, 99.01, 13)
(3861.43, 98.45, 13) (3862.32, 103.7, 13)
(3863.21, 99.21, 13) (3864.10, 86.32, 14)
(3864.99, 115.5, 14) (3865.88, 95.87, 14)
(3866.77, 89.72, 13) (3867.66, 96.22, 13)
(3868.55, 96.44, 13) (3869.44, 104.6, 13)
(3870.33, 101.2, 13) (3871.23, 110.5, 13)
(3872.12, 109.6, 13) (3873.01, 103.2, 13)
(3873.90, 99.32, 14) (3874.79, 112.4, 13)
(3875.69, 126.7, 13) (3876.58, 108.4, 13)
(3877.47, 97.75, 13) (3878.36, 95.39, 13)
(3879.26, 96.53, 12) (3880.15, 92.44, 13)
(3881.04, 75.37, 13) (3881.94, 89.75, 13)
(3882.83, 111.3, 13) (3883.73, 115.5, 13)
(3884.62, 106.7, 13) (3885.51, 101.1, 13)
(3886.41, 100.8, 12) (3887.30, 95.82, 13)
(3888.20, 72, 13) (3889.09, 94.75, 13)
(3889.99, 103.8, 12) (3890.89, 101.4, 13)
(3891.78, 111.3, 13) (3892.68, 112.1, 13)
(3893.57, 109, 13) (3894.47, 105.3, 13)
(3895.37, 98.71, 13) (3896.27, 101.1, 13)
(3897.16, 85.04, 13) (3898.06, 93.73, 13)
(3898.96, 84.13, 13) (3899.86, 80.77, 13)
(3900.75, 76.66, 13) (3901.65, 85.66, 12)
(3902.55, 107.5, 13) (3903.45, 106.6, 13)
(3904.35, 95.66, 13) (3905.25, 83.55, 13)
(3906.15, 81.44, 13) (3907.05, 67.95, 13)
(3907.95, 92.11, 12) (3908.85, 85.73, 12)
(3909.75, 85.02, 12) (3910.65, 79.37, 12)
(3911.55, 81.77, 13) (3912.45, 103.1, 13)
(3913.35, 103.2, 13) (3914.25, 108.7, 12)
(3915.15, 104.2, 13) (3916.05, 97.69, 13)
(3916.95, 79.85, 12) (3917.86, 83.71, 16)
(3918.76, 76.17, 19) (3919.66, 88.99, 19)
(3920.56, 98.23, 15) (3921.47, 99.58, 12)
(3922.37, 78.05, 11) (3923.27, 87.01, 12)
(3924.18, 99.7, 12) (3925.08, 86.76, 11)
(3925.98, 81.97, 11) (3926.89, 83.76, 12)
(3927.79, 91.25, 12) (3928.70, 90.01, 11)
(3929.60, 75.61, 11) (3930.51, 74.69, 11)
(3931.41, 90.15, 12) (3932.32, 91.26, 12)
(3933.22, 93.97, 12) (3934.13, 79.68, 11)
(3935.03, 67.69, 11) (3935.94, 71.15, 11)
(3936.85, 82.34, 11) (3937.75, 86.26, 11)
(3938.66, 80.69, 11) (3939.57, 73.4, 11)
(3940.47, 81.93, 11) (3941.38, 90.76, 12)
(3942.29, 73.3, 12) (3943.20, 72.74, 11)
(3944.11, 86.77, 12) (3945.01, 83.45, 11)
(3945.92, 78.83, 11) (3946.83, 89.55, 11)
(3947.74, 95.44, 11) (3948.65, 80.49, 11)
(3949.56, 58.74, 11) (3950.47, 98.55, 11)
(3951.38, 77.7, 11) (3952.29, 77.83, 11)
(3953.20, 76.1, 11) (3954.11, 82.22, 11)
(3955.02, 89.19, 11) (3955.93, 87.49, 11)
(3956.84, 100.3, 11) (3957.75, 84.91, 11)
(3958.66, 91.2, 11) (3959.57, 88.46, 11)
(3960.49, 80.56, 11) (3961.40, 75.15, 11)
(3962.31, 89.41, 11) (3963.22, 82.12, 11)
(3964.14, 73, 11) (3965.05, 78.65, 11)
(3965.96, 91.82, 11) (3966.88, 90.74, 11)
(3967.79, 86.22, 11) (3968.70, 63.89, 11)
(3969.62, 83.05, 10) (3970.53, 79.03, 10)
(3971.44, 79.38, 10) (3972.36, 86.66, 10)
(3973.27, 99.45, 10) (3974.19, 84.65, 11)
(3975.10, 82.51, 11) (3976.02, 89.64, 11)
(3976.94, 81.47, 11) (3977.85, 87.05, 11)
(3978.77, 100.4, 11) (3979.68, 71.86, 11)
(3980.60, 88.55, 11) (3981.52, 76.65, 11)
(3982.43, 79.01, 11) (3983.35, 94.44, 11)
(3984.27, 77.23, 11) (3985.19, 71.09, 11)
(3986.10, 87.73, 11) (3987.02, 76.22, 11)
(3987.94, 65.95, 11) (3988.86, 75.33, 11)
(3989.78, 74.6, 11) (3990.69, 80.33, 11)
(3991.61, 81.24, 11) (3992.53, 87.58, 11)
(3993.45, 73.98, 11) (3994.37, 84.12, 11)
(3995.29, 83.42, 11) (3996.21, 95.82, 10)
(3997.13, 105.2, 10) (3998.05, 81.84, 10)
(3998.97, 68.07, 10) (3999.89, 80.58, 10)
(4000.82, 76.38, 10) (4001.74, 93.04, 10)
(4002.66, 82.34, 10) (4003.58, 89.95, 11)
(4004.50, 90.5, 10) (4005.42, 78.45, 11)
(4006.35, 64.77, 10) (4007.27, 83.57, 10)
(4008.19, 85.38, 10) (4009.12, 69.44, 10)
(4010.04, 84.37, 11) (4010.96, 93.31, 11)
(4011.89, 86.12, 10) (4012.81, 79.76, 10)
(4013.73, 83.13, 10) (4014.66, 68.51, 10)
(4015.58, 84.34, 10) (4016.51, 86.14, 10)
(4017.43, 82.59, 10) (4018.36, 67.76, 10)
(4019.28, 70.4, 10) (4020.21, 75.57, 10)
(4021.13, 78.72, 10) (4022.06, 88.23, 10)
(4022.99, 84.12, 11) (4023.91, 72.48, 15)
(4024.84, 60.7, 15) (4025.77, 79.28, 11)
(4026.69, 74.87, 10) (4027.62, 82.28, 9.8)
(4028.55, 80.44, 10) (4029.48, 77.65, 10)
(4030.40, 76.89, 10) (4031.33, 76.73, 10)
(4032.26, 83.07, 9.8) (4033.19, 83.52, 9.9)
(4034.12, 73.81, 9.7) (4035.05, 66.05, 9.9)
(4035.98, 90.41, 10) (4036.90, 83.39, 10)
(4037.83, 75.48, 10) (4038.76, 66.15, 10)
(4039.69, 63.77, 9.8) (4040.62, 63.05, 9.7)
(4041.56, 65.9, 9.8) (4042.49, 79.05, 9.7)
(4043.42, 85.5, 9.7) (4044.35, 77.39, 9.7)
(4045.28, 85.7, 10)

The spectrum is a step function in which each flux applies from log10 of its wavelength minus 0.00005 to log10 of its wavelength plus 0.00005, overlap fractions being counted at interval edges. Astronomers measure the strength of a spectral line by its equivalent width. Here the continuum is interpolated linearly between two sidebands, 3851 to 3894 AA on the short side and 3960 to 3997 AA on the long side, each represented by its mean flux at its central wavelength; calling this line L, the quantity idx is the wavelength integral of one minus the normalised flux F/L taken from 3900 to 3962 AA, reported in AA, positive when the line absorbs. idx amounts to 4.47 AA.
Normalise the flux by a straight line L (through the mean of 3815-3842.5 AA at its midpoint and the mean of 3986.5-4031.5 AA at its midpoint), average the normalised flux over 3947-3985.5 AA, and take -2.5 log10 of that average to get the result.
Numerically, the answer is 0.11 mag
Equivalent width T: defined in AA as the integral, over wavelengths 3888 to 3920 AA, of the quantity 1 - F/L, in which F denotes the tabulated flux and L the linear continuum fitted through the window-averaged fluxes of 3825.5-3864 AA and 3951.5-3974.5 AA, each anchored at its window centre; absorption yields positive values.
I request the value 4.24 AA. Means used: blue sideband 130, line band 92.6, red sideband 84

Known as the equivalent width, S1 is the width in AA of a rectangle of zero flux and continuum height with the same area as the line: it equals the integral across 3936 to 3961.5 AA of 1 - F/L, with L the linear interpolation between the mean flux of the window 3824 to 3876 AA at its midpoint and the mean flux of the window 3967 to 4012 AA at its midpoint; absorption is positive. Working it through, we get 3.1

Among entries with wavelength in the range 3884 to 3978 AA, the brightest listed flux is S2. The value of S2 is 112.1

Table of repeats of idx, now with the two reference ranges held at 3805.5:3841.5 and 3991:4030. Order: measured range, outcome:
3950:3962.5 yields 1.21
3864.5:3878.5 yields 1.48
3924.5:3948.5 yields 4.06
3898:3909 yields 2.09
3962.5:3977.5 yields 1.28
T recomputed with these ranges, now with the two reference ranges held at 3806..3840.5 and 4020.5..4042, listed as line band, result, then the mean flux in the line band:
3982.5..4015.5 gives 1.0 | 81.5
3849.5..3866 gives 1.0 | 113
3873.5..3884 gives 1.2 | 101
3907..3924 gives 2.4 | 90.2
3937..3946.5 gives 1.7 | 81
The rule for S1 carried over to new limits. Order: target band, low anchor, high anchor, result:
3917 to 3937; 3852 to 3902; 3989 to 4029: 1.94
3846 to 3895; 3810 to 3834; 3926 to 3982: 1.28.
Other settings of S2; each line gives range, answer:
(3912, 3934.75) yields 108.7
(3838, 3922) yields 169.3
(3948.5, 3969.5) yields 100.3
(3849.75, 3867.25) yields 138.5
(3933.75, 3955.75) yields 98.55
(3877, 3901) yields 115.5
